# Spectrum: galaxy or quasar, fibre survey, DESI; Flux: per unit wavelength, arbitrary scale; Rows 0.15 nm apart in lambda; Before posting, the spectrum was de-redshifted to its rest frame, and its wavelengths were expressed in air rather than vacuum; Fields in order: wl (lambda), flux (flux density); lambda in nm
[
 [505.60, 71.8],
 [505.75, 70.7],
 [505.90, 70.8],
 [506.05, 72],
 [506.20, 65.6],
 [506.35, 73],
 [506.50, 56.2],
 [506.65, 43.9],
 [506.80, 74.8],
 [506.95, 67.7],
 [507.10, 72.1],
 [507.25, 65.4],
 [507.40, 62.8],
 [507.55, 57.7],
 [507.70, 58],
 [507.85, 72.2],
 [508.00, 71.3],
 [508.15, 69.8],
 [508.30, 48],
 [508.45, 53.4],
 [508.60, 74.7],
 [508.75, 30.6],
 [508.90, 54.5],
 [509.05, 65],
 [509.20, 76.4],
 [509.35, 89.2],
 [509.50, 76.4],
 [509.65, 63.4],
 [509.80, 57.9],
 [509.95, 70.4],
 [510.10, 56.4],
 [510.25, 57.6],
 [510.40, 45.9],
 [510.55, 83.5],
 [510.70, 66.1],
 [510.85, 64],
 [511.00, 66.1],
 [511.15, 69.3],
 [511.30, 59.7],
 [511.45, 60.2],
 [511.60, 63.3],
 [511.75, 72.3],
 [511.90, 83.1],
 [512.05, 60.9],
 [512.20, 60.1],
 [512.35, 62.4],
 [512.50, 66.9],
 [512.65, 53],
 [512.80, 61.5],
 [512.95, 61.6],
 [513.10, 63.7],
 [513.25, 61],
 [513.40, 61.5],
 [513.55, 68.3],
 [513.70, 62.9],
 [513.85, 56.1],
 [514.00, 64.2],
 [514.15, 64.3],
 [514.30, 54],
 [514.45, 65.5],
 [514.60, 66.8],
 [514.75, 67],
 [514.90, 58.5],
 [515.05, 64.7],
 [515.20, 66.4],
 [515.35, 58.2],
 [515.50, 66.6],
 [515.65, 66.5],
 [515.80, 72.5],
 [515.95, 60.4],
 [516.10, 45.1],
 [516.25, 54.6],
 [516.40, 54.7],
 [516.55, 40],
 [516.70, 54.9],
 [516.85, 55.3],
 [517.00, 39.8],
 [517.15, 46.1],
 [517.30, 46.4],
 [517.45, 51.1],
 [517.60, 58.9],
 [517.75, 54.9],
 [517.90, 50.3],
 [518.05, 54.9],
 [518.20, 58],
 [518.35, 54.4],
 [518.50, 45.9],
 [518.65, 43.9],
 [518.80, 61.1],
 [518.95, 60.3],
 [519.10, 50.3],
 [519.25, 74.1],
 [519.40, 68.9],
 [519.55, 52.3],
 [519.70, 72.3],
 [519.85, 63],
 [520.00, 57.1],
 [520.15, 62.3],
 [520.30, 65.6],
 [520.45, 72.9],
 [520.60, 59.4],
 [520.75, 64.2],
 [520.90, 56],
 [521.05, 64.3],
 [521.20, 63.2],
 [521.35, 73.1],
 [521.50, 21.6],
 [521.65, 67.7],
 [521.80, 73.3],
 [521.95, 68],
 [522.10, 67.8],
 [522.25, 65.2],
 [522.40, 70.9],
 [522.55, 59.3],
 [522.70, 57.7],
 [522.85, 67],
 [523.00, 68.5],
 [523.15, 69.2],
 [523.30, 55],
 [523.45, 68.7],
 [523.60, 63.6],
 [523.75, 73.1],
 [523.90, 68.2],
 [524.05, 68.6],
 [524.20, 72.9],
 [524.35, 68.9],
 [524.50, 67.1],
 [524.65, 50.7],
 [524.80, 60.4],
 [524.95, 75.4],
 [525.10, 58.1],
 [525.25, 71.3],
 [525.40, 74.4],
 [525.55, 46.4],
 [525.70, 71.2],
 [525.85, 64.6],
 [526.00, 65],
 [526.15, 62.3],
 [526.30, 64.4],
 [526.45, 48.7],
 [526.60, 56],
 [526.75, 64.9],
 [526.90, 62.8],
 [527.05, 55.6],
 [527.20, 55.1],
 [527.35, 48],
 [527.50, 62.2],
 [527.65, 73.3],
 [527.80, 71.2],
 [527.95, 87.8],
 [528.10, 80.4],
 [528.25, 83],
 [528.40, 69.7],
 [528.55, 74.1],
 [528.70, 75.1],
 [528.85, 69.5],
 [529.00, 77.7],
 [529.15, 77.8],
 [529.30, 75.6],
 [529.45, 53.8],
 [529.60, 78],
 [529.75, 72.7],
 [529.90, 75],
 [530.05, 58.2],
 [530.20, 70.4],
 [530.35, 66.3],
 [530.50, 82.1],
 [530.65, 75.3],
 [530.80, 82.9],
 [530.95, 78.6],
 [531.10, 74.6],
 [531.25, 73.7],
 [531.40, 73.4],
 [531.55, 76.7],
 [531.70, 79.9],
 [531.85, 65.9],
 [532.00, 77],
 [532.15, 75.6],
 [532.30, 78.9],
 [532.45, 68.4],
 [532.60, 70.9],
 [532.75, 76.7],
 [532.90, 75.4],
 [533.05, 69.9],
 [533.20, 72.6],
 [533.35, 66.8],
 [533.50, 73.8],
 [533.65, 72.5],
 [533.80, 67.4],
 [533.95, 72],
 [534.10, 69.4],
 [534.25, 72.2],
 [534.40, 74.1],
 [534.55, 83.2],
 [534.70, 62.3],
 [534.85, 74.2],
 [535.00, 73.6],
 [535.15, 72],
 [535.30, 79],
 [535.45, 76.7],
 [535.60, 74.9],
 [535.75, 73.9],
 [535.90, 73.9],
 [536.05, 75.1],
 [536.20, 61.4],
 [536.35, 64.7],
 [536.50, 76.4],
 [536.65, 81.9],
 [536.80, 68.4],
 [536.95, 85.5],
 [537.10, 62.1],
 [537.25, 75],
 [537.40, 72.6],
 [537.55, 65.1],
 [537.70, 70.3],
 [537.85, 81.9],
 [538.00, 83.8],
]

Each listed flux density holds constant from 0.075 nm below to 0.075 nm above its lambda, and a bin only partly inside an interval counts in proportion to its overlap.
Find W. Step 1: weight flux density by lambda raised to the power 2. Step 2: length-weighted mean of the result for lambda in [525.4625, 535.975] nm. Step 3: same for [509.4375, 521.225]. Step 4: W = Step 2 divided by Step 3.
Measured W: 1.24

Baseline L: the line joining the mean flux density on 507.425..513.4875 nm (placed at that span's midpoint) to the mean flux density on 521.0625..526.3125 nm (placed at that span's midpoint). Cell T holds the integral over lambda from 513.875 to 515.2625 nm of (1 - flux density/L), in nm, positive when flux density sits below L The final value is 0.02 nm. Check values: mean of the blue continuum 63.7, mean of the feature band 63.2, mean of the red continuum 64.7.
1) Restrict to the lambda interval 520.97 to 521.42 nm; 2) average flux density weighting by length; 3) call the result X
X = 66.7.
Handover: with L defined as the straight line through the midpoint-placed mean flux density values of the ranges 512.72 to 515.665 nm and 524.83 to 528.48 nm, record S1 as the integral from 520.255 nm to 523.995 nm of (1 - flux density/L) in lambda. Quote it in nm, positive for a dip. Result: 0.021 nm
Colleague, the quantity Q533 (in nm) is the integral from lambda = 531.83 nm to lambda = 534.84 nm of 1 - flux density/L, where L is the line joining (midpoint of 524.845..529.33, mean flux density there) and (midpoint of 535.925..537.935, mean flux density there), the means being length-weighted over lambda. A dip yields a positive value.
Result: -0.080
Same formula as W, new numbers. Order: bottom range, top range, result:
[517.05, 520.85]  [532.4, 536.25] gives 1.33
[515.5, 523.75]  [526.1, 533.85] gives 1.24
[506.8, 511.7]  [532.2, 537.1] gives 1.25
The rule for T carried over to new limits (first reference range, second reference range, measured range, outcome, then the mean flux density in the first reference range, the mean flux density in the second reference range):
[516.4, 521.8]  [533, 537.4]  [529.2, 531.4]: -0.16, 56.9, 72.6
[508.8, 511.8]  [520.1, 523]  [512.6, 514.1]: 0.08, 65.5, 63.3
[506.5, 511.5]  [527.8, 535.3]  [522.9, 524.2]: 0.05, 63.7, 73.6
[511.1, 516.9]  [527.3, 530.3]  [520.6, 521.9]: 0.12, 61.7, 71.8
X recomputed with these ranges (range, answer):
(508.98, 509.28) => 71.1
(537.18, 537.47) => 73.8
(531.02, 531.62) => 74.6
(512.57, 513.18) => 60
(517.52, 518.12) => 54.7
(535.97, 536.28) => 68.3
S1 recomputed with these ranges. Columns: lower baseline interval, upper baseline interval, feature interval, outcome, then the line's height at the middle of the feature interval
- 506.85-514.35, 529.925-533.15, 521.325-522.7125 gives 0.14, 69.3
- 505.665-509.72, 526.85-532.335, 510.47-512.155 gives -0.04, 66.2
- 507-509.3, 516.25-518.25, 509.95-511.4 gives -0.10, 59.4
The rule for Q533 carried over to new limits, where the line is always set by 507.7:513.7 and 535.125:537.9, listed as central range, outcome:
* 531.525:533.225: -0.05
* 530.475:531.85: -0.10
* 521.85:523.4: 0.07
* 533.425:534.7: 0.00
